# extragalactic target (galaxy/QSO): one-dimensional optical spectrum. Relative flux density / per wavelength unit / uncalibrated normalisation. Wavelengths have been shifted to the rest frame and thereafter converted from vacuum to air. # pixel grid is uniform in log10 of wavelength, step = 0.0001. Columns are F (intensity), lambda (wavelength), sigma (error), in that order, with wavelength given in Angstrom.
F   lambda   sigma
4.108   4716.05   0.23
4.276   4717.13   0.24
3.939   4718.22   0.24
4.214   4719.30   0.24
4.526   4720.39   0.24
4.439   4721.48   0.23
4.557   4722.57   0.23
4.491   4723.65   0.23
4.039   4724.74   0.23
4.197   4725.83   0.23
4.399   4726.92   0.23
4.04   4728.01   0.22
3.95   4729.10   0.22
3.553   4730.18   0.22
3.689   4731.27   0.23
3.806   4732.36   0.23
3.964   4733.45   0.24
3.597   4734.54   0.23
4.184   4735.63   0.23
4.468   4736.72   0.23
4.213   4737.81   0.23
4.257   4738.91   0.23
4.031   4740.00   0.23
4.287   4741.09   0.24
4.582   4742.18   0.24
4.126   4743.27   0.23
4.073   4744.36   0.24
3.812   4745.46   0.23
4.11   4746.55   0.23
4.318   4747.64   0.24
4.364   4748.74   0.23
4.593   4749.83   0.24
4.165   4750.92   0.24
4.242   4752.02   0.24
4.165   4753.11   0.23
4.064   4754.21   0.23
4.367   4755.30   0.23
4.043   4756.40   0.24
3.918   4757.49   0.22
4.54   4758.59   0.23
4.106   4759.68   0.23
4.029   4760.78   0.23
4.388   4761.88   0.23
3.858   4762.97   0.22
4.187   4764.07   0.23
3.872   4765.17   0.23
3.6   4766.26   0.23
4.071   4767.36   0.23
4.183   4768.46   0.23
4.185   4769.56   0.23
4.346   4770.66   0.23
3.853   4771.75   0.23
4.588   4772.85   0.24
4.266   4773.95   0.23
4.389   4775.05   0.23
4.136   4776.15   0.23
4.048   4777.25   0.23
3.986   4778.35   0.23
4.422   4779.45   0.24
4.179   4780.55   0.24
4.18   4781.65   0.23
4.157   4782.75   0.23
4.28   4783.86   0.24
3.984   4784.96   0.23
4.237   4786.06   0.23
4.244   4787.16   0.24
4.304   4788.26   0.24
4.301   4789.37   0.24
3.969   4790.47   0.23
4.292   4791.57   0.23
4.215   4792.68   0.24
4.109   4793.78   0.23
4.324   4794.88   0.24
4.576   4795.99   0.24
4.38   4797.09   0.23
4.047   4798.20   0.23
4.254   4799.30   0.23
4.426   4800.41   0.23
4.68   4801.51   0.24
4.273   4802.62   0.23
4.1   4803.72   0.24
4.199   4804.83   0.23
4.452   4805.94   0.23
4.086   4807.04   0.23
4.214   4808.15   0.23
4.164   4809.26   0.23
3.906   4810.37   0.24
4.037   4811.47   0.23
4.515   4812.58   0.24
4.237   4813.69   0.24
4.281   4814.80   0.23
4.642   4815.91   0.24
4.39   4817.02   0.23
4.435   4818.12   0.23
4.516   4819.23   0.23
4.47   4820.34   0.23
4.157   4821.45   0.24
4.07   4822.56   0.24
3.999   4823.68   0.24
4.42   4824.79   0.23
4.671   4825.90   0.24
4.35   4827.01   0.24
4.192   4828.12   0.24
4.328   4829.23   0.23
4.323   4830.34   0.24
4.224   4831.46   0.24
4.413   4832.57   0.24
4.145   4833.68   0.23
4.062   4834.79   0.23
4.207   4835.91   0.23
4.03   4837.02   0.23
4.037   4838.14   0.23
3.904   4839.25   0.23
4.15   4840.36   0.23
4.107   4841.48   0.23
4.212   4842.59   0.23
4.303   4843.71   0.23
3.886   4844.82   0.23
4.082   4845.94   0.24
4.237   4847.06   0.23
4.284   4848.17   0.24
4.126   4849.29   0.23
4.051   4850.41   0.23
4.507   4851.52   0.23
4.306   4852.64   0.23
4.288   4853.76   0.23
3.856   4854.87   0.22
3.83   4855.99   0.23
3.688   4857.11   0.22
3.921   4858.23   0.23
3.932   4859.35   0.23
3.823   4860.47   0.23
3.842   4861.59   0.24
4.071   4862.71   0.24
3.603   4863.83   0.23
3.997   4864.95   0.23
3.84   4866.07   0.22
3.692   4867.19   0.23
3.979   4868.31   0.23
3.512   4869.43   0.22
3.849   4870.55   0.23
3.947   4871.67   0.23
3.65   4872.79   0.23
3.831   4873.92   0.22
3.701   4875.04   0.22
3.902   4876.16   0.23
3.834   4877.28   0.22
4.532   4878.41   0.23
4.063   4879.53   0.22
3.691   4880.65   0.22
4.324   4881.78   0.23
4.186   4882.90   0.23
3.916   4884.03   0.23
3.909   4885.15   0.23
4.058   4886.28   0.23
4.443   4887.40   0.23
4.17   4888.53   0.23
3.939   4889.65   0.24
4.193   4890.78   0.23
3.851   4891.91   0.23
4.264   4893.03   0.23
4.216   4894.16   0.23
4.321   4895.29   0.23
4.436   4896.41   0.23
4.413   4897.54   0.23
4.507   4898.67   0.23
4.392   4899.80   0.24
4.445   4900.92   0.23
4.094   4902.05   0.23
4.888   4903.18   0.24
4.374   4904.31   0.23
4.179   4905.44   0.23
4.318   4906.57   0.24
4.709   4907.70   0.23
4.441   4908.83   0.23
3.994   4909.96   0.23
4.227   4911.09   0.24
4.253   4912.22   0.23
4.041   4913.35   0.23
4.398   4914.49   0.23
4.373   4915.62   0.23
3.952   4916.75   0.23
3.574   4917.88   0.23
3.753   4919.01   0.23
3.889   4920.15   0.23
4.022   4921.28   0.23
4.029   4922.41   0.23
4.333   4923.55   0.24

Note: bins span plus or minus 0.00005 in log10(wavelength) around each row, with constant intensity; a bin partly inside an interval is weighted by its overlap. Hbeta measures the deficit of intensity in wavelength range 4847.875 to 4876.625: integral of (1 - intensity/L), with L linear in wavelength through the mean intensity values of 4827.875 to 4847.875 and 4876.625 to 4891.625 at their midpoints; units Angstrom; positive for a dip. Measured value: 1.4 Angstrom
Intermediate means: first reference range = 4.16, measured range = 3.92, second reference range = 4.09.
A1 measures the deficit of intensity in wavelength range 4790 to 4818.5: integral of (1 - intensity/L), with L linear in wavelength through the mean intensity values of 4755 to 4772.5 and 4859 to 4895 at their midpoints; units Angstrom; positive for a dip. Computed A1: -1.6 Angstrom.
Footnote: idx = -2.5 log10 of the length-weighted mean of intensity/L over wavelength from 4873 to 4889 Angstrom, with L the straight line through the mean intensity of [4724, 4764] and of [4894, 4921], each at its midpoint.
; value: 0.05 mag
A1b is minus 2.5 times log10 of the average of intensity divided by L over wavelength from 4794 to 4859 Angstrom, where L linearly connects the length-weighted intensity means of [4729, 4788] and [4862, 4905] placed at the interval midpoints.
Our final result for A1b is -0.03 mag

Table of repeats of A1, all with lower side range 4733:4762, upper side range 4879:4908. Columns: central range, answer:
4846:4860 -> 0.5 Angstrom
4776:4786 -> 0.1 Angstrom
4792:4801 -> -0.2 Angstrom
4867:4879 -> 1.0 Angstrom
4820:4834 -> -0.3 Angstrom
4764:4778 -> 0.2 Angstrom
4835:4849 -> 0.3 Angstrom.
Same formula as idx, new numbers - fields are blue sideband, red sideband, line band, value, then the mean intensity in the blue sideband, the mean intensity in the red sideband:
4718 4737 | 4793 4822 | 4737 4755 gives -0.02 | 4.11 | 4.3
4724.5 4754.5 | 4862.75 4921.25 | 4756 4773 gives 0.00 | 4.12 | 4.1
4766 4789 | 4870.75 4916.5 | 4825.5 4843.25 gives -0.01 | 4.18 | 4.18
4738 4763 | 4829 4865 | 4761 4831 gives -0.02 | 4.2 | 4.08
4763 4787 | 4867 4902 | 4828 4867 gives 0.01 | 4.15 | 4.08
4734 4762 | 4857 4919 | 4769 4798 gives -0.02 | 4.19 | 4.09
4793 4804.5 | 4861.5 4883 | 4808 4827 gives -0.02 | 4.31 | 3.9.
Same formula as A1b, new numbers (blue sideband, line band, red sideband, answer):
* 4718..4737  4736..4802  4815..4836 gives 0.00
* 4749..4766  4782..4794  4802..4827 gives 0.01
